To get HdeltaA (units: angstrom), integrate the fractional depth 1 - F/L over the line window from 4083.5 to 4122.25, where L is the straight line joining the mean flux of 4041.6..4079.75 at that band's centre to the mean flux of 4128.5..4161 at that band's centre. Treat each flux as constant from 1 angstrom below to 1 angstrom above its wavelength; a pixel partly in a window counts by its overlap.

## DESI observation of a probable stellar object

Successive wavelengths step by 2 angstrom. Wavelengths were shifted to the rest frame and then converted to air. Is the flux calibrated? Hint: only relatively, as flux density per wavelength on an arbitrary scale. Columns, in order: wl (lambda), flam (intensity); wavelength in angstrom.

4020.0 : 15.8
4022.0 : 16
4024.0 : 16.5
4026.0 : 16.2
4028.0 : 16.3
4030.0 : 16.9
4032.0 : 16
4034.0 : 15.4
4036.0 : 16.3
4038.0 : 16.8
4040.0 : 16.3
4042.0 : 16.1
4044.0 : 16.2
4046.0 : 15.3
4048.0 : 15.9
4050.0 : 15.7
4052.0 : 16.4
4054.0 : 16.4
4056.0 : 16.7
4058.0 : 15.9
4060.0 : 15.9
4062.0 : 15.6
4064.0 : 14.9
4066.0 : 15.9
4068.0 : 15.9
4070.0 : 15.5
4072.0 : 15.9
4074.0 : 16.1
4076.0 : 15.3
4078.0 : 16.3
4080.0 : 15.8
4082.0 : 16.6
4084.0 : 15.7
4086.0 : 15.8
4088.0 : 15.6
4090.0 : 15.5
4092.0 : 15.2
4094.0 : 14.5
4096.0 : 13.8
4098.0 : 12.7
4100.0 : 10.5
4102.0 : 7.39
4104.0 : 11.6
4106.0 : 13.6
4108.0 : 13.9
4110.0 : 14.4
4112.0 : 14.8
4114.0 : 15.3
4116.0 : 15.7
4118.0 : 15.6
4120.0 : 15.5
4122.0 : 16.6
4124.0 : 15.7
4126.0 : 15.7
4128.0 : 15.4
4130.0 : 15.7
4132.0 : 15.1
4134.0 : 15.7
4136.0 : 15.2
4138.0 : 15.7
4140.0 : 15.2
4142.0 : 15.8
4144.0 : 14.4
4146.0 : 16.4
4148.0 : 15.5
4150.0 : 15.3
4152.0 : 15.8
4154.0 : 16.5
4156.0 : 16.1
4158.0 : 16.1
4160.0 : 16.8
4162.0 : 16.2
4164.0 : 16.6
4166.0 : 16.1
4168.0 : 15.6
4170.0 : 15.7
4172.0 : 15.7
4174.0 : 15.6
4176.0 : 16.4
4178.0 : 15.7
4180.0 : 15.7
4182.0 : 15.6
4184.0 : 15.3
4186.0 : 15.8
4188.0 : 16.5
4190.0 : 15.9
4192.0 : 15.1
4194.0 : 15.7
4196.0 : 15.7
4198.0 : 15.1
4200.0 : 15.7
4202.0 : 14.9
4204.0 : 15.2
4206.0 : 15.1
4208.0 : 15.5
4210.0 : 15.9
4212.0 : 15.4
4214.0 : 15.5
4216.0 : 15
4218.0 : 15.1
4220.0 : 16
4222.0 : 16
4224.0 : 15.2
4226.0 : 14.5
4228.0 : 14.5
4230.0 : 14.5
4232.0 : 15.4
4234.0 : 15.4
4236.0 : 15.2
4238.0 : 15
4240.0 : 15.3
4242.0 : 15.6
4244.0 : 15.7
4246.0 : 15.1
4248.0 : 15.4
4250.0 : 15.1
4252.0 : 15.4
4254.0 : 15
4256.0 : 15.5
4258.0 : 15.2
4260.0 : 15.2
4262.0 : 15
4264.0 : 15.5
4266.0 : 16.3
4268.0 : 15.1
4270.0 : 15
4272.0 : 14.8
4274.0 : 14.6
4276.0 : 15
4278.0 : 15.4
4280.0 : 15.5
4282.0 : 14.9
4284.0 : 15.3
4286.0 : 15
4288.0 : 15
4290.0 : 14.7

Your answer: 4.11 angstrom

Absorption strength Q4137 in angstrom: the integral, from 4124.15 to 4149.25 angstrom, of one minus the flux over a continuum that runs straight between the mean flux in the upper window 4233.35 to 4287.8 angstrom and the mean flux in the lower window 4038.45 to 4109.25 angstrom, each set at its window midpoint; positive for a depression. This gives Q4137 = -0.6 angstrom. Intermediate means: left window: 15.1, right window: 15.2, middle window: 15.5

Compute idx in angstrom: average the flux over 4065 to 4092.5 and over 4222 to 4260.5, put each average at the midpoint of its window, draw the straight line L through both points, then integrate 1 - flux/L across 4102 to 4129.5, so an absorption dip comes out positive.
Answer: 1.8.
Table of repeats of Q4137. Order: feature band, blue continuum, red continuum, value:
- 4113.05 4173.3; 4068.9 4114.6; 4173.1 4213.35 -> -3.0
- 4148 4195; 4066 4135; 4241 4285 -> -2.7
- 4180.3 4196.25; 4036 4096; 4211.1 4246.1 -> -0.3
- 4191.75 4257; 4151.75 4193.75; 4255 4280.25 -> 1.1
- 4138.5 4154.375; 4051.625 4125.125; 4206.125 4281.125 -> -0.5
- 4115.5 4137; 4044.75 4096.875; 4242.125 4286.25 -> -0.1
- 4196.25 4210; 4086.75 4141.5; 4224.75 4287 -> -0.4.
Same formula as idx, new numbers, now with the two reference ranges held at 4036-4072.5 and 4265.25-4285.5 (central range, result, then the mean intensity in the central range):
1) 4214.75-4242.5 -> 0.3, 15.2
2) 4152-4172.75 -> -0.7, 16.1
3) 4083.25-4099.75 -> 1.2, 14.6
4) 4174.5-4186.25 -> -0.2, 15.7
